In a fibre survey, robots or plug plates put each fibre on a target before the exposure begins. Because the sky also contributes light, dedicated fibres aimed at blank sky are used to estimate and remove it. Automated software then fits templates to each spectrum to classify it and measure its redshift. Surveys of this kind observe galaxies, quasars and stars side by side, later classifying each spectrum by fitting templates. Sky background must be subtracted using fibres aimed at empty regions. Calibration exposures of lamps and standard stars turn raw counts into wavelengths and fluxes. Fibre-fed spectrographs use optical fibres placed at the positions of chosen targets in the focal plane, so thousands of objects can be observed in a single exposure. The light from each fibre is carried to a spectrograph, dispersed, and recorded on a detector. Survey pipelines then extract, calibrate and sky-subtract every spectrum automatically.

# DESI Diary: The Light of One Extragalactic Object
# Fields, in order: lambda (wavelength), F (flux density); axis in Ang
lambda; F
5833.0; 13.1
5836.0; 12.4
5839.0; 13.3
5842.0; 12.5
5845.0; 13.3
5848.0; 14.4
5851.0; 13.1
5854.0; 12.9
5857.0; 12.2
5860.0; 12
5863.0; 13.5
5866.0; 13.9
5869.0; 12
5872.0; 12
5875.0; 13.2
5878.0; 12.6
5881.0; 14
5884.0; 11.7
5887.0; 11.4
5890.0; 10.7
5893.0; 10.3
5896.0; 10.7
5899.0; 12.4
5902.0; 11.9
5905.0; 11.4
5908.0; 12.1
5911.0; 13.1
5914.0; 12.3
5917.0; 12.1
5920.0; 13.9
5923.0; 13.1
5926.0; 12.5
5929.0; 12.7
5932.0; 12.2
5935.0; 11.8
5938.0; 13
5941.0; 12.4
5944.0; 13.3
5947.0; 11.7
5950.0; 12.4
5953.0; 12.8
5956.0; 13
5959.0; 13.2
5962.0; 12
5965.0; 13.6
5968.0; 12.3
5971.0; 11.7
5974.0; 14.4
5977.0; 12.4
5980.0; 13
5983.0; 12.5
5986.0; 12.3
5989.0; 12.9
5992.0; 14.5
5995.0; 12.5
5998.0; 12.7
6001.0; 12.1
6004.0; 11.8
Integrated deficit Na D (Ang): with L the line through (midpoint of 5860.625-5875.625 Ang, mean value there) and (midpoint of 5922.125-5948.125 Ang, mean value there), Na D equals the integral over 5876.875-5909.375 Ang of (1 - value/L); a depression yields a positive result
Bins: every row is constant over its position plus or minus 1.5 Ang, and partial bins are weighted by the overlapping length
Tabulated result 2.5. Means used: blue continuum 12.8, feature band 11.7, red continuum 12.5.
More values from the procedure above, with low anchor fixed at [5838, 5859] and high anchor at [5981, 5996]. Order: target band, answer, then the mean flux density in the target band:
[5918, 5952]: 1.0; 12.6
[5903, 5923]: 0.8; 12.5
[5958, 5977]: 0.2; 12.8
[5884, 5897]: 2.1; 10.9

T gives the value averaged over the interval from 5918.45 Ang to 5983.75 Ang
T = 12.7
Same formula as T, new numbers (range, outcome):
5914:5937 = 12.6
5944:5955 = 12.5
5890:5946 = 12.2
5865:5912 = 12.1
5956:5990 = 12.8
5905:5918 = 12.3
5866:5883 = 12.8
